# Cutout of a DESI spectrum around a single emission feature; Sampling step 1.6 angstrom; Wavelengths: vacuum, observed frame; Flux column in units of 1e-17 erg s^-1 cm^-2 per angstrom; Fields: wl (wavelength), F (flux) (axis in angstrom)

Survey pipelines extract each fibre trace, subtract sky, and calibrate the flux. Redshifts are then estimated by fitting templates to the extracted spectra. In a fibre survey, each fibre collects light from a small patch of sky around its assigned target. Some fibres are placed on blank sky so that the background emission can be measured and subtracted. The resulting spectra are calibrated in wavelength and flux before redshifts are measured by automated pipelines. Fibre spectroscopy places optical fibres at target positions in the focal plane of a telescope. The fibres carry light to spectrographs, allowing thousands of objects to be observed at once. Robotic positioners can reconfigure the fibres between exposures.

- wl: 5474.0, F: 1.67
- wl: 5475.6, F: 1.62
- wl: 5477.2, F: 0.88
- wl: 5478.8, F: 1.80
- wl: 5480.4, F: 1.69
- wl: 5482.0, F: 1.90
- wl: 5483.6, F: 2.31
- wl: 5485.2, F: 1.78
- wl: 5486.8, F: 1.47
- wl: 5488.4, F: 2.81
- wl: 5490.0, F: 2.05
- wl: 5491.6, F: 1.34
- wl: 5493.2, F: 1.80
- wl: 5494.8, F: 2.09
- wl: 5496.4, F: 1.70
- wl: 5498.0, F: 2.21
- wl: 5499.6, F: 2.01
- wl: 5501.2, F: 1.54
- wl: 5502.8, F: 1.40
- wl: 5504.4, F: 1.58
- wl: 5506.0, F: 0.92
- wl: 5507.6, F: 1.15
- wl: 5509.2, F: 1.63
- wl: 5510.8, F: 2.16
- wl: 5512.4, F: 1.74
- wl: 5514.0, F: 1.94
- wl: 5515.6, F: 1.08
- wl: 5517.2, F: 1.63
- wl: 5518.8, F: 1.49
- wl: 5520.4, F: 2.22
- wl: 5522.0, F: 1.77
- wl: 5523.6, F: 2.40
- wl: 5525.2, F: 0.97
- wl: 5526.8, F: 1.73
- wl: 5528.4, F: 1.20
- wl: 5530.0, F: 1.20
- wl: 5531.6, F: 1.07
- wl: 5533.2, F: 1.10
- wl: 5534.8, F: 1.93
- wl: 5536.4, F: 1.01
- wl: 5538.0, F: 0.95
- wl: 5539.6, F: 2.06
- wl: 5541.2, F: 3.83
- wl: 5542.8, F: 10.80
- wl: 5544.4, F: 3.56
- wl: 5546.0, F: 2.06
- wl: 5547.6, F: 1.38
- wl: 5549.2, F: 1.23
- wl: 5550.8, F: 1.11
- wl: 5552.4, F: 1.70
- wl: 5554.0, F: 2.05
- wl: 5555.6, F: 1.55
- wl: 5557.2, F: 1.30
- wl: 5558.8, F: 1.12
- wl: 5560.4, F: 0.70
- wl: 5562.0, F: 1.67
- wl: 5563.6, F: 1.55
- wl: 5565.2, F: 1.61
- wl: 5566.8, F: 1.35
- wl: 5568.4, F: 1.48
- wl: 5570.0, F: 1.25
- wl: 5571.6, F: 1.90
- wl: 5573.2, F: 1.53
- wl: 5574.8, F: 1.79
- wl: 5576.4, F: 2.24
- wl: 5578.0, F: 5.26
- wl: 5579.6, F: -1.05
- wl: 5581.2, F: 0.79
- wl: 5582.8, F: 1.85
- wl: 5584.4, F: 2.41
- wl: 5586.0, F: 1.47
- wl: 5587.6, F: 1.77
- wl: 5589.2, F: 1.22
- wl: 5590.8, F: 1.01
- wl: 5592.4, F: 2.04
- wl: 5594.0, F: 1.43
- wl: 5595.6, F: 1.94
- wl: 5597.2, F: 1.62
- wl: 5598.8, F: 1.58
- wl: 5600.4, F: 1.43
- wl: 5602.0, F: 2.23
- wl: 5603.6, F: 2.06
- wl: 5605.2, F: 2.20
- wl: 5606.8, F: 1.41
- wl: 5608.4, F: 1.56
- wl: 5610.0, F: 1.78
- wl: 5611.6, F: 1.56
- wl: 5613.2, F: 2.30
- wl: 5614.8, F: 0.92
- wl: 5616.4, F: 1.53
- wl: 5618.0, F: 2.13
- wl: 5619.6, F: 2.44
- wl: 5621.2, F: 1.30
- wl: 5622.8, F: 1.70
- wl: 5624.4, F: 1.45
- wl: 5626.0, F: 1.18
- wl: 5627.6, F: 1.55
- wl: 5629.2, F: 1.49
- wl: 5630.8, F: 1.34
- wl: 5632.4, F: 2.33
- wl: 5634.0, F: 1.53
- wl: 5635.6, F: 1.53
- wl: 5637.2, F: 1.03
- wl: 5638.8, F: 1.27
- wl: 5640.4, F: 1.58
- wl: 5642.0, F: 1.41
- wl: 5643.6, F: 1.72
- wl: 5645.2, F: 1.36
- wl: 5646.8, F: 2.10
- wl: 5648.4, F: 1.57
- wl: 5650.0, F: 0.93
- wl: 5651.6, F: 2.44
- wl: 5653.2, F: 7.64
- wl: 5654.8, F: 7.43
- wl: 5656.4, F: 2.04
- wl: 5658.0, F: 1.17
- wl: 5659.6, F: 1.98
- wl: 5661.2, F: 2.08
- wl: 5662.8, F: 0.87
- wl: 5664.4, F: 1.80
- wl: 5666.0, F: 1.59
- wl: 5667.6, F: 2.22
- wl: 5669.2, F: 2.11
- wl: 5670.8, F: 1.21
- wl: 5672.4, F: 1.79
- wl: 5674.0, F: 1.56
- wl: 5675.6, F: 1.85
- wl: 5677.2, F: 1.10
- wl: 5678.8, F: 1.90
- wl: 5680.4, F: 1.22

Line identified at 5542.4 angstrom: H-beta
